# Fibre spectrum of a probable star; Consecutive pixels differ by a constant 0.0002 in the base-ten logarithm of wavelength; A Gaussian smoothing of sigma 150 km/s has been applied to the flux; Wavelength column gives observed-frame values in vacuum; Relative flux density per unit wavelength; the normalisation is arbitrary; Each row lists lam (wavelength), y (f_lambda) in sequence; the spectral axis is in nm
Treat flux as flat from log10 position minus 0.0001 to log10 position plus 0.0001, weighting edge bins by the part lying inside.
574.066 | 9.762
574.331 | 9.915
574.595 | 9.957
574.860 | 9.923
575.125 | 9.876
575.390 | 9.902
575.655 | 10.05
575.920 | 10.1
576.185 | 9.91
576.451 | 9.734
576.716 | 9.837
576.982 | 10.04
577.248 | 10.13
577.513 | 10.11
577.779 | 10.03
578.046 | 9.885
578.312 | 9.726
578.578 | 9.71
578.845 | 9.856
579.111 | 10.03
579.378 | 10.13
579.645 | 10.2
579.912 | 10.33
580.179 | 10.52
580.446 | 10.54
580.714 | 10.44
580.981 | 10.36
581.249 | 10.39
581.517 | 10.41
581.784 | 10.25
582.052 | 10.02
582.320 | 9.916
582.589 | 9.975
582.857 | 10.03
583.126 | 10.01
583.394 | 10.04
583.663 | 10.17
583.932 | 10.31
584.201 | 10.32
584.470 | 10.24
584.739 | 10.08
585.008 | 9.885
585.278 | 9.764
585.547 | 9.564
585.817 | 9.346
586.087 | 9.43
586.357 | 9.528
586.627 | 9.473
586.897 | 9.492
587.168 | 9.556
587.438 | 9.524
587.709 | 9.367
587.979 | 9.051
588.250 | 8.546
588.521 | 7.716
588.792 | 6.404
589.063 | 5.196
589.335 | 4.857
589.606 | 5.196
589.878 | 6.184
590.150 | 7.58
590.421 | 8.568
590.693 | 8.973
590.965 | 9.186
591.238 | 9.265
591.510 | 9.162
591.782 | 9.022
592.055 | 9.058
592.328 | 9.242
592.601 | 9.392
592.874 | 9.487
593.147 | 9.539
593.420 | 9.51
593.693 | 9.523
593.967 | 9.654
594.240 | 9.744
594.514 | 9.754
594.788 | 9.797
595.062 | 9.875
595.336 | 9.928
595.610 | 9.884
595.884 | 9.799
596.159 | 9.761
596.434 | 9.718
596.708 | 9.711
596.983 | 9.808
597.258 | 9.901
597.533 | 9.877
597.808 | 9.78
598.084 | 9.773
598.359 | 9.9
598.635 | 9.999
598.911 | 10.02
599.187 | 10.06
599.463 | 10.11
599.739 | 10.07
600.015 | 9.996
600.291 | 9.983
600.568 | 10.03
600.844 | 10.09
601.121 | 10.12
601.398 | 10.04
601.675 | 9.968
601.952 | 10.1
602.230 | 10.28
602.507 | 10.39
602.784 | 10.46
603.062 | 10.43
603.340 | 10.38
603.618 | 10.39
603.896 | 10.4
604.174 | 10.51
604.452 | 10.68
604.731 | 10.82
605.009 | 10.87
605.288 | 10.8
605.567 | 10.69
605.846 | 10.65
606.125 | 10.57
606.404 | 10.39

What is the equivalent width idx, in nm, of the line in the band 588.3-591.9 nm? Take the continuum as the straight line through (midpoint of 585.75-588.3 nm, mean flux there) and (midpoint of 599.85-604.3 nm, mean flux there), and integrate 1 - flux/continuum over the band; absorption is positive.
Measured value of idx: 0.77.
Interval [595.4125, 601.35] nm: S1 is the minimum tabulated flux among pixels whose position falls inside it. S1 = 9.711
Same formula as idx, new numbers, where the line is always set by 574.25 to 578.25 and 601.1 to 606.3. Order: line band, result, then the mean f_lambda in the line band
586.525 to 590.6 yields 0.961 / 7.78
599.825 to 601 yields 0.042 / 10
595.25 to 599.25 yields 0.187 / 9.86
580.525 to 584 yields -0.040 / 10.2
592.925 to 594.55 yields 0.106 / 9.61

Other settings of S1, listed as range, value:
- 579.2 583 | 9.916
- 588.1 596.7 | 4.857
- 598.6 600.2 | 9.996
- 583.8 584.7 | 10.24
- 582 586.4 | 9.346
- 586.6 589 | 6.404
